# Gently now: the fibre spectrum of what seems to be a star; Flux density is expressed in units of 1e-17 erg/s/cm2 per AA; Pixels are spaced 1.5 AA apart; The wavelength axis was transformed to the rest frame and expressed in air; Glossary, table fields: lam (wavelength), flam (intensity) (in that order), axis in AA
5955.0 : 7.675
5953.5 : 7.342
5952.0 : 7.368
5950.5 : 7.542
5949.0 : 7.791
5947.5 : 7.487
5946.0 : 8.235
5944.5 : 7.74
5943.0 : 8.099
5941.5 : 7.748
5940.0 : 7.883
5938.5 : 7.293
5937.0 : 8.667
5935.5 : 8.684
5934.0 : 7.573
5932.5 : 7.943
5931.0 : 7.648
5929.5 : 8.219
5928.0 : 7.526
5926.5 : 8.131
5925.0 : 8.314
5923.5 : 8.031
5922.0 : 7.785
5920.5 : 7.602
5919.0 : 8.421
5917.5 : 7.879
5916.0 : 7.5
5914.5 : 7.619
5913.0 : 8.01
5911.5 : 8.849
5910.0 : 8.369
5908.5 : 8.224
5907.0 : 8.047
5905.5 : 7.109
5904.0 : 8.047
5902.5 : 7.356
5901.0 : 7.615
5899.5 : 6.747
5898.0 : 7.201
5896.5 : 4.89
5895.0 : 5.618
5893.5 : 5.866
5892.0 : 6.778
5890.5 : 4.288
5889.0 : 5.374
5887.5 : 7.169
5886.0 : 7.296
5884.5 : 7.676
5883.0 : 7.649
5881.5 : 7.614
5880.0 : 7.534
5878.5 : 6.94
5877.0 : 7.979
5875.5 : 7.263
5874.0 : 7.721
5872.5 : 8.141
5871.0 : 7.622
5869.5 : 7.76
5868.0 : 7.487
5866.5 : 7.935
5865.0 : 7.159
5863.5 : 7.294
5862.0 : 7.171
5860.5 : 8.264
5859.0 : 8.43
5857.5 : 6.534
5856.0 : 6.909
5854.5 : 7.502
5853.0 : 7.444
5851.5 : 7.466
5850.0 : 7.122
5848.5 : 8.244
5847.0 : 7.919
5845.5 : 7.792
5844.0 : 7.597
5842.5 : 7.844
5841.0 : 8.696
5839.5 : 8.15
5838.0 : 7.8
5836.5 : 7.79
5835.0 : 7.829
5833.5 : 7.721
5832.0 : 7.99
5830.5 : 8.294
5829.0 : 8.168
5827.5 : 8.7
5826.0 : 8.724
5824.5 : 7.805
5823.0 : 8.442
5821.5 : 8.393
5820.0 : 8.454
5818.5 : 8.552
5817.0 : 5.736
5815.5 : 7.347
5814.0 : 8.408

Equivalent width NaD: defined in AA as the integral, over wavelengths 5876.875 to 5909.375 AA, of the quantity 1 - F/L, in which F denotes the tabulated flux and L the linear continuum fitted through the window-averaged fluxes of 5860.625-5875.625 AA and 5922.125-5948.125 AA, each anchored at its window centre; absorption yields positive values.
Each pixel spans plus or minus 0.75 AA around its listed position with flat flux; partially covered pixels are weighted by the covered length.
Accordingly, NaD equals 3.3 AA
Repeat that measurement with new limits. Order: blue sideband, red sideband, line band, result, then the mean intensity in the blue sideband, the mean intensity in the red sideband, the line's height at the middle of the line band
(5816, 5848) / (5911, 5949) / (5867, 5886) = 0.9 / 8.02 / 7.95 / 7.98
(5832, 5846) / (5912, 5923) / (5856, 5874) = 0.7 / 7.92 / 7.86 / 7.9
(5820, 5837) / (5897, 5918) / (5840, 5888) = 2.2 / 8.19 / 7.72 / 7.98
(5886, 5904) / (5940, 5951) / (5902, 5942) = -4.6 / 6.38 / 7.82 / 7.15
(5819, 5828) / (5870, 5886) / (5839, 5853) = 0.4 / 8.42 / 7.6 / 8.08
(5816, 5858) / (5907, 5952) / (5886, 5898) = 3.0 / 7.85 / 7.95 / 7.91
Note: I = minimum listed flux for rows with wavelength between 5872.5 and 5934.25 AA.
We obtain 4.288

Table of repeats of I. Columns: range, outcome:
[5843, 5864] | 6.534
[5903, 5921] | 7.109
